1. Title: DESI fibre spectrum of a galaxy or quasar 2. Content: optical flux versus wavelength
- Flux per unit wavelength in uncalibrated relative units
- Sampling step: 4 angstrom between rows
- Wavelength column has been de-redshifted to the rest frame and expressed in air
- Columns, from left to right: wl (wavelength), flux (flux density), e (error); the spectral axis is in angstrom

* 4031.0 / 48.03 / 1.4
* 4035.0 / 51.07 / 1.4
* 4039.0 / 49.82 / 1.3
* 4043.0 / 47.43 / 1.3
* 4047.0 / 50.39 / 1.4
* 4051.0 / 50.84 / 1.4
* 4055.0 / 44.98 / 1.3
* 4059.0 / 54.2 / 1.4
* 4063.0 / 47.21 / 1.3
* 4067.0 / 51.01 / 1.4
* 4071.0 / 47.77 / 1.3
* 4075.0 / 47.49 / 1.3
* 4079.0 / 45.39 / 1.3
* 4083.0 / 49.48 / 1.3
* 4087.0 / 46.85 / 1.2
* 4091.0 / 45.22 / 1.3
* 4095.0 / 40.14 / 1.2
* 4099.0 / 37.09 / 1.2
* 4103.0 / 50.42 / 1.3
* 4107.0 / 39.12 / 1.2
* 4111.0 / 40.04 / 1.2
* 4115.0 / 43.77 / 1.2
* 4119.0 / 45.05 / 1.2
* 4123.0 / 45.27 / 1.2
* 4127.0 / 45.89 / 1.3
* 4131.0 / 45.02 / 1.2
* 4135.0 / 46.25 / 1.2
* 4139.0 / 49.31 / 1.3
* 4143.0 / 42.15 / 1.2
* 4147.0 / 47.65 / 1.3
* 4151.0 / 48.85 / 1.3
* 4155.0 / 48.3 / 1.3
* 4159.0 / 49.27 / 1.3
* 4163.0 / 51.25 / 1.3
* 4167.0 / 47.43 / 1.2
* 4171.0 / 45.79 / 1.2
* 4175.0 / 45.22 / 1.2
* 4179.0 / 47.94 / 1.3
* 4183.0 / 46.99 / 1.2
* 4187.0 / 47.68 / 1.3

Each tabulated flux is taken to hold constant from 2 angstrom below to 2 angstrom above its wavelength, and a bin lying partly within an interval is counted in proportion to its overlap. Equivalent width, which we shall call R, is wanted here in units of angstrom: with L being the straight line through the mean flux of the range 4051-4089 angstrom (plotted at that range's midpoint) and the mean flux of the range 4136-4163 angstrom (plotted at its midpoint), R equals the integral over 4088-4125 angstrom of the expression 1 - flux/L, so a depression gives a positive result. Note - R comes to 3.9 angstrom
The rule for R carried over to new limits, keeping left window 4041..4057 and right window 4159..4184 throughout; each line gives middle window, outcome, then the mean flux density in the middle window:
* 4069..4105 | 1.96 angstrom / 45.5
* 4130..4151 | 0.62 angstrom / 46.4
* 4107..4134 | 2.29 angstrom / 43.9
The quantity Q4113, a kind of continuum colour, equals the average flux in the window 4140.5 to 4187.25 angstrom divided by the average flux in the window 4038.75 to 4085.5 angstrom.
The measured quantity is 1.0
